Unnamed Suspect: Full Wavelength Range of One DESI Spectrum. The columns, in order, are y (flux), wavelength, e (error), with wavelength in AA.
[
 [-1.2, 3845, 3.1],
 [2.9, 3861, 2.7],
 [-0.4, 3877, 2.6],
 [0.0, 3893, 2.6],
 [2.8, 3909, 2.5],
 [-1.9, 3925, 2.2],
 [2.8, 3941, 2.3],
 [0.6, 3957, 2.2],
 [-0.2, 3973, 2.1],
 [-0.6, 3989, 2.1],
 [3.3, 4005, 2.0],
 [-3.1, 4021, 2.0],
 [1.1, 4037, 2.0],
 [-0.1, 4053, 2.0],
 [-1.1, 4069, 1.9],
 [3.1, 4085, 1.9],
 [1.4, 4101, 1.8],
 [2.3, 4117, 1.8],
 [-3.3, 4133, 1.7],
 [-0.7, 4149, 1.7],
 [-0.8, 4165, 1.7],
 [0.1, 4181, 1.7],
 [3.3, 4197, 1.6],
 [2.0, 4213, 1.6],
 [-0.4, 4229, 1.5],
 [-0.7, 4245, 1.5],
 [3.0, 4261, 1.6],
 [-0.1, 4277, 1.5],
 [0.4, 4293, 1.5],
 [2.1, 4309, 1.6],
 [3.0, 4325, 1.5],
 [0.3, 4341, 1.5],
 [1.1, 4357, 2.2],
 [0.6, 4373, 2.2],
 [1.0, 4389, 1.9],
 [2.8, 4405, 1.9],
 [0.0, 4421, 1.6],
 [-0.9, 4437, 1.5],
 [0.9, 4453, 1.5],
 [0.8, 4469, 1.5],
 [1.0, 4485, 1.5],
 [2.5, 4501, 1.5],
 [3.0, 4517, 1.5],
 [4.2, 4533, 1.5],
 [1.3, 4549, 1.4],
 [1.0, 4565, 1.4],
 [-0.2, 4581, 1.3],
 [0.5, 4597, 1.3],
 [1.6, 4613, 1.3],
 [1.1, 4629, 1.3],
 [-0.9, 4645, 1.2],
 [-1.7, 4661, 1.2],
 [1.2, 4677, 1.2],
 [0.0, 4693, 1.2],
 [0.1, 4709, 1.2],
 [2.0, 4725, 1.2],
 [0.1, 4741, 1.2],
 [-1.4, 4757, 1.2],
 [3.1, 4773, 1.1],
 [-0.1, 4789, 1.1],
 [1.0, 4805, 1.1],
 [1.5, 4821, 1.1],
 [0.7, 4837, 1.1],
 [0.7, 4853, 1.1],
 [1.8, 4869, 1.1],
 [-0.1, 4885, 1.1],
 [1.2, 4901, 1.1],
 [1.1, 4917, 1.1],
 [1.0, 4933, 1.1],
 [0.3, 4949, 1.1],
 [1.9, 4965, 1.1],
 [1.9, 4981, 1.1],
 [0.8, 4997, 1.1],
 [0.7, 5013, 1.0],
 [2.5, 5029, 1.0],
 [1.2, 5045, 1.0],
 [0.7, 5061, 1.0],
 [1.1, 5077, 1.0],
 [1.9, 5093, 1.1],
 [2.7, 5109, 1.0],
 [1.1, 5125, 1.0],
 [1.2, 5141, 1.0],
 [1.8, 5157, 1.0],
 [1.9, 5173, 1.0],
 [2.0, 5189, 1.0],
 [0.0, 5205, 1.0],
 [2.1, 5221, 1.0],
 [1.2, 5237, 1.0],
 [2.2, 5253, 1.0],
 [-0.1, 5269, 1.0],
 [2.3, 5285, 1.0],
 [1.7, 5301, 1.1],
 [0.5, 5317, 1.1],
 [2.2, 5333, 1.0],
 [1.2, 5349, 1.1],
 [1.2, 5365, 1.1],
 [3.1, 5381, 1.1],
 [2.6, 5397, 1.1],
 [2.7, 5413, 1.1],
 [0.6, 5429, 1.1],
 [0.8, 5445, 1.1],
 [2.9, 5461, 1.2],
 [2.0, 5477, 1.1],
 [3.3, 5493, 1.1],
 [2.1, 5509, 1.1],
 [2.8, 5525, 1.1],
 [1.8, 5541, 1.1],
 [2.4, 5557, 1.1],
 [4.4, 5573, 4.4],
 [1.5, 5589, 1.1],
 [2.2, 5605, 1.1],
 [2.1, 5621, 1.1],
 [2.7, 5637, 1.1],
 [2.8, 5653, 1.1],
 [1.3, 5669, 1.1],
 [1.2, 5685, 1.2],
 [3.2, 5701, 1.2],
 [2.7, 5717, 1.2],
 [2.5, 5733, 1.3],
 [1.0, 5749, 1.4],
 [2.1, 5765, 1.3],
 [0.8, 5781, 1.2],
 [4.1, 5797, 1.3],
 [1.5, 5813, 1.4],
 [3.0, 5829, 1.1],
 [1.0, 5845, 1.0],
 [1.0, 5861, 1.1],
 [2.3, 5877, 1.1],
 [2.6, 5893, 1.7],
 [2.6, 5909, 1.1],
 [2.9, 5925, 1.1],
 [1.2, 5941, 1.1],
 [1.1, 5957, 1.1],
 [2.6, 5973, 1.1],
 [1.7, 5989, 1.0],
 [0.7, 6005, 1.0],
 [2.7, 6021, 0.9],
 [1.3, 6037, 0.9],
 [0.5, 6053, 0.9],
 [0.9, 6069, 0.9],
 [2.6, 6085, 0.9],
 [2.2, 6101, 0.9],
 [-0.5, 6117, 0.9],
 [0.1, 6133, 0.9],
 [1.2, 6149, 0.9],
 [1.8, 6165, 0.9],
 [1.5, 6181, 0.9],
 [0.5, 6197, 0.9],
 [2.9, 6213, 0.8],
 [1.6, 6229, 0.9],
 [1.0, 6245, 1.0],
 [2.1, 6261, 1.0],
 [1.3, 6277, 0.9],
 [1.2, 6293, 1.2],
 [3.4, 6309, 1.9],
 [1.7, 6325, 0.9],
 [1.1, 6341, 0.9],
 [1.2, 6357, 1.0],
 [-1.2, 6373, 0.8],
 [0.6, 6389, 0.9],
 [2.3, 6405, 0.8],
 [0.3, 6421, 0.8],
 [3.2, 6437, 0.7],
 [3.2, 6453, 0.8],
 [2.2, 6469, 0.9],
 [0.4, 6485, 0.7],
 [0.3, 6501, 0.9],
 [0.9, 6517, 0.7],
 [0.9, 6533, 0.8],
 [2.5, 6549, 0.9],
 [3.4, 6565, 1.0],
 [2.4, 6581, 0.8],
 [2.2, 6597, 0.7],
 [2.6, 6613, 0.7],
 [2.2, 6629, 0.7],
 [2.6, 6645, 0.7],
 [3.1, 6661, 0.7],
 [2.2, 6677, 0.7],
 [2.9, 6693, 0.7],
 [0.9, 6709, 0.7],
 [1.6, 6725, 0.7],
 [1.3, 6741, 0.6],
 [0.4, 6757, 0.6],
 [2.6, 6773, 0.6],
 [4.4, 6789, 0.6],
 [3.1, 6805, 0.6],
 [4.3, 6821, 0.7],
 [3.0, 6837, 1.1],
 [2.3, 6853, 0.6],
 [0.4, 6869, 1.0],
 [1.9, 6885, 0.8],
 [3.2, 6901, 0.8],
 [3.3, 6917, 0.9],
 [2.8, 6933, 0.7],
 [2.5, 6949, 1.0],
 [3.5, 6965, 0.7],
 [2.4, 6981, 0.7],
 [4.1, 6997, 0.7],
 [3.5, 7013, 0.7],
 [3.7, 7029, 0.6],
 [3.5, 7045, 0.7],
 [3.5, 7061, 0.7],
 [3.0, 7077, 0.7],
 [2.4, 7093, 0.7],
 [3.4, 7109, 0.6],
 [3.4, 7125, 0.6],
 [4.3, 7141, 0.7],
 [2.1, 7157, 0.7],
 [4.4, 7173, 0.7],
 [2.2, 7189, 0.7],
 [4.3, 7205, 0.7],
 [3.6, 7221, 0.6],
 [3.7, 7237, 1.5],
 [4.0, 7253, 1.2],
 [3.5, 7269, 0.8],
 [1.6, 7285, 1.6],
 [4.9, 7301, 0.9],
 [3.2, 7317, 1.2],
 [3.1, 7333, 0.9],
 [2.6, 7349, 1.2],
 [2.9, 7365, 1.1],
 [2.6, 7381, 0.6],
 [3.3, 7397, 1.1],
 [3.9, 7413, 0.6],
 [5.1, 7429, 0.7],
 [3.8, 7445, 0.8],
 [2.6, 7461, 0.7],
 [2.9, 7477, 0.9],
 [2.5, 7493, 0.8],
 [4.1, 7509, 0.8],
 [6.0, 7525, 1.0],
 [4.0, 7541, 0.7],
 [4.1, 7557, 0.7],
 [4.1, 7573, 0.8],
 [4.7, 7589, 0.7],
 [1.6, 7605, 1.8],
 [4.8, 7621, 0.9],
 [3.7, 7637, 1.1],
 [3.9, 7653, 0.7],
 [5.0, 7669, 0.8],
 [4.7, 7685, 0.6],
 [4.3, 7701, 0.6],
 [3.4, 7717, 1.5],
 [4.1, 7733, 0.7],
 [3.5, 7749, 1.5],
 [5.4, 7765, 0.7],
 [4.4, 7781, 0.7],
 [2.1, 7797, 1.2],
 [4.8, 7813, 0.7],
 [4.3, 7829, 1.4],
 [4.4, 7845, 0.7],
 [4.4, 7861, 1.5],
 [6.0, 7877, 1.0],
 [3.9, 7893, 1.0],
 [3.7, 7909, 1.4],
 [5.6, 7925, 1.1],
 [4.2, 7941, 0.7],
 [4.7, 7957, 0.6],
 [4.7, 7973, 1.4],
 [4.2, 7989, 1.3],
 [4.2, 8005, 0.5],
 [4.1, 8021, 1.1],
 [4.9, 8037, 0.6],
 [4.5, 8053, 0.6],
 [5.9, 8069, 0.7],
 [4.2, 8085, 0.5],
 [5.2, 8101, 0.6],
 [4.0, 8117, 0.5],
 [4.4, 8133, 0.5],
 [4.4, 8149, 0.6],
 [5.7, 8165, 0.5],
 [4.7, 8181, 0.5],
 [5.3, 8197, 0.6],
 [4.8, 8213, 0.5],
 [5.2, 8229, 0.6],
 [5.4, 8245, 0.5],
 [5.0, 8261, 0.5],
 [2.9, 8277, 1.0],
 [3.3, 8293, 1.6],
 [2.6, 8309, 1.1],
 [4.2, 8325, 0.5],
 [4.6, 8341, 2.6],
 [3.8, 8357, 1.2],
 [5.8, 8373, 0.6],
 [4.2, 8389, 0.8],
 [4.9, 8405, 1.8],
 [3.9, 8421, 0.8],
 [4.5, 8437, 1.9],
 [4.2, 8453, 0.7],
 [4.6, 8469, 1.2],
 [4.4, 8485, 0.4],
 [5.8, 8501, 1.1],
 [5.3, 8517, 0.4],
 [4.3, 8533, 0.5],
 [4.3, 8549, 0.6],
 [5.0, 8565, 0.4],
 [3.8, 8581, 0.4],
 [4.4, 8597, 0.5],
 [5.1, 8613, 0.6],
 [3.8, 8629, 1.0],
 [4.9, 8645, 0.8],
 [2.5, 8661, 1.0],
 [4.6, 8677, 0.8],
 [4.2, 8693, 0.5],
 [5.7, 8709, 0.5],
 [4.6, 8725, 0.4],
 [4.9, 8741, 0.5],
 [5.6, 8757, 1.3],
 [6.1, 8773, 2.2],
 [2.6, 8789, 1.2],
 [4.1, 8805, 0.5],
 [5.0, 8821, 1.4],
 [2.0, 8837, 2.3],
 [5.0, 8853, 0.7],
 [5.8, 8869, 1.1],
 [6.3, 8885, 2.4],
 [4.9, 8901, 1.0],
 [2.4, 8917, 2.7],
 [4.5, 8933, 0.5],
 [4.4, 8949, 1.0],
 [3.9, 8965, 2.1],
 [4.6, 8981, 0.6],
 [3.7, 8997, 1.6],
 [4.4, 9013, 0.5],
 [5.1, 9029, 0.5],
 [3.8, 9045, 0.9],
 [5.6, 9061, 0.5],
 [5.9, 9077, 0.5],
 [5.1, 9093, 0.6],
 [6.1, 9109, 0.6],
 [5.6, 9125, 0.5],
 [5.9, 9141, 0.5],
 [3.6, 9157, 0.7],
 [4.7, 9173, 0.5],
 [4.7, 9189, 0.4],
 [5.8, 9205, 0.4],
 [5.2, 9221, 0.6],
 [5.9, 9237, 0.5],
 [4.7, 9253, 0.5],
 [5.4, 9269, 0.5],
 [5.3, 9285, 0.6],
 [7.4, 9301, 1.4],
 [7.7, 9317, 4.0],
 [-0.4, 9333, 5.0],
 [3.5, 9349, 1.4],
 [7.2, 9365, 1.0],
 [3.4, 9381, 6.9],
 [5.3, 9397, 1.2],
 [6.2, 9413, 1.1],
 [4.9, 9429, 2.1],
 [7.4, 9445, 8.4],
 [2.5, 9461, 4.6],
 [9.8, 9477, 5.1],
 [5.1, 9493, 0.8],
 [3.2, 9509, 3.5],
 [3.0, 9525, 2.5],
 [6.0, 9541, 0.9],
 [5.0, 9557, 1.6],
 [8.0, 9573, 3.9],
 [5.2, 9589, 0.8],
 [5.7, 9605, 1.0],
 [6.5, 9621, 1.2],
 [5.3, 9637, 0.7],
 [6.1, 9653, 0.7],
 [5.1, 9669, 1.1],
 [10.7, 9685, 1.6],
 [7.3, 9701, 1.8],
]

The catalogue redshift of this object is 0.70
